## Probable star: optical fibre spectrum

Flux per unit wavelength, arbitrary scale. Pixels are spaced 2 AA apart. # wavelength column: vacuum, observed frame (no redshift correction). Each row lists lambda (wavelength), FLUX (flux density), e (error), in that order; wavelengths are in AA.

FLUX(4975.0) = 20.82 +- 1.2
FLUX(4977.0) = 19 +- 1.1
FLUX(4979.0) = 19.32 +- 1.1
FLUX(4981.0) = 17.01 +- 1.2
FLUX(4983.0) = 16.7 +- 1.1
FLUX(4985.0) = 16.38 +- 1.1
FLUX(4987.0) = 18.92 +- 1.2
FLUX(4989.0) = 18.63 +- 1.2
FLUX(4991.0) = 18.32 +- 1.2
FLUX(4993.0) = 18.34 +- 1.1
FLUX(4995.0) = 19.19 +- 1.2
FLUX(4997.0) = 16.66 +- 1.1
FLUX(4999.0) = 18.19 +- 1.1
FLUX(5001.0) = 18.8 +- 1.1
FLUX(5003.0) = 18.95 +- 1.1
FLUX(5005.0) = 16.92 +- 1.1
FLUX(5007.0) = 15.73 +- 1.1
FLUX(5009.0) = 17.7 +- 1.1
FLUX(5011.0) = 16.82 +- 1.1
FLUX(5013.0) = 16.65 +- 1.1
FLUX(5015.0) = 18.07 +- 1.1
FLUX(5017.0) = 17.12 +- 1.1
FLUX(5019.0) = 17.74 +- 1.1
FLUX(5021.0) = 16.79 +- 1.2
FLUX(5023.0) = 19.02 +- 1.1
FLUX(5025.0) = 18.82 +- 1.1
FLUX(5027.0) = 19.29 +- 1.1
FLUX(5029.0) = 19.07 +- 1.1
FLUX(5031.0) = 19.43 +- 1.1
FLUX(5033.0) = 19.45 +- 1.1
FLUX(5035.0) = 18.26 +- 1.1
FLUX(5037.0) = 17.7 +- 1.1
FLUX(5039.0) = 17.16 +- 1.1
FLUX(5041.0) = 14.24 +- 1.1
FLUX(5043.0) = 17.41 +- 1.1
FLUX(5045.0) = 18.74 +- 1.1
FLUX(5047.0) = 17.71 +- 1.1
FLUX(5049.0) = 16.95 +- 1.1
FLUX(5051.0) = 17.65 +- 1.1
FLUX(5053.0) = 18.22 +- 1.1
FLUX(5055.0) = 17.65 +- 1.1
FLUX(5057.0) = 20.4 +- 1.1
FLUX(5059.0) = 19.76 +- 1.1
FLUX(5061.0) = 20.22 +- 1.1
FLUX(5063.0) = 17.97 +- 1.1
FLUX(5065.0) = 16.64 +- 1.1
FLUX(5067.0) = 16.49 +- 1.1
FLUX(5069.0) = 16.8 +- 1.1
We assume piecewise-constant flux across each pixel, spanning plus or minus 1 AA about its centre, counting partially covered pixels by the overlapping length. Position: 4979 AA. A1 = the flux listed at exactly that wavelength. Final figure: 19.32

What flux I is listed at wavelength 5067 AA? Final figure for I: 16.49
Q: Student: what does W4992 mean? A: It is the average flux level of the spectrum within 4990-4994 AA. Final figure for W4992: 18.3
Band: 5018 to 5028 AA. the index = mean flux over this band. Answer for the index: 18.3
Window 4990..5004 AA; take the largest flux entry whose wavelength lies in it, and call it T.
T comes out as 19.19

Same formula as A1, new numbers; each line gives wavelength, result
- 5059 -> 19.76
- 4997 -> 16.66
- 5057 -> 20.4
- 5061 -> 20.22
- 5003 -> 18.95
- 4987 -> 18.92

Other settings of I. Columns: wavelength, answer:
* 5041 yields 14.24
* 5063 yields 17.97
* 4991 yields 18.32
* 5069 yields 16.8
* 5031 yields 19.43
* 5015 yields 18.07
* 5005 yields 16.92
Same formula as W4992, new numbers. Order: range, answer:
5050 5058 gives 18.5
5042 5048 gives 18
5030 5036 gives 19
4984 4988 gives 17.6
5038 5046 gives 16.9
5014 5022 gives 17.4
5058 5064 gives 19.3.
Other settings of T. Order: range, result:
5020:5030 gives 19.29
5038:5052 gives 18.74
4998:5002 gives 18.8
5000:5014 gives 18.95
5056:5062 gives 20.4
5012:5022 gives 18.07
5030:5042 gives 19.45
